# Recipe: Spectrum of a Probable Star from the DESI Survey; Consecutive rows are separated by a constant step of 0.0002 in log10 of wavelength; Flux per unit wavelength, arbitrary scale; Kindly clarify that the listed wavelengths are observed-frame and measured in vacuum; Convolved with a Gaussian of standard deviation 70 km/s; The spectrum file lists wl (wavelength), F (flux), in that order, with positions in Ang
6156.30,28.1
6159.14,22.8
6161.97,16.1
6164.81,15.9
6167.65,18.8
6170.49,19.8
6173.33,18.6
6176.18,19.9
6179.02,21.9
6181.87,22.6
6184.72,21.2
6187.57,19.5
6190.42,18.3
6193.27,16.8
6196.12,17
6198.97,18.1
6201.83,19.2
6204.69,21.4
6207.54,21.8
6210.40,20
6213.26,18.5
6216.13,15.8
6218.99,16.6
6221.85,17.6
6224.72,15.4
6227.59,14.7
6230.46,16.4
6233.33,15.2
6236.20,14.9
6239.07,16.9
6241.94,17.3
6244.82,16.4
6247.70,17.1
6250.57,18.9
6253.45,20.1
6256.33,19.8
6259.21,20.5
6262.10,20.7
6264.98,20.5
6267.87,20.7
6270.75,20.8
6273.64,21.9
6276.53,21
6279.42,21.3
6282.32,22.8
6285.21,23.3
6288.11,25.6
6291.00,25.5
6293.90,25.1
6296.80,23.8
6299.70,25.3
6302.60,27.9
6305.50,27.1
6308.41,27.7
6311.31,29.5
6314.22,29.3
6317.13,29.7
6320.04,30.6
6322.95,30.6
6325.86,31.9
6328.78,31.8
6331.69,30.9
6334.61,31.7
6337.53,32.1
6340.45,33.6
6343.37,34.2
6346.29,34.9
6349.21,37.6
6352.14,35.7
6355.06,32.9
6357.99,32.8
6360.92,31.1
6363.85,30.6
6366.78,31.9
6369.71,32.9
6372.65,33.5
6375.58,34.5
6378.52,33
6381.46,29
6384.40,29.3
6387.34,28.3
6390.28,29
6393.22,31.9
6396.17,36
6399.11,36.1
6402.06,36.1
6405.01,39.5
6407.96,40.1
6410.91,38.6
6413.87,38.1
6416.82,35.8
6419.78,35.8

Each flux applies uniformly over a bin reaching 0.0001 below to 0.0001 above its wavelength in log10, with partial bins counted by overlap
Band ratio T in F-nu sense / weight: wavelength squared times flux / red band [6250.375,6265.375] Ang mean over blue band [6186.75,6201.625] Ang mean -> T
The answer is 1.14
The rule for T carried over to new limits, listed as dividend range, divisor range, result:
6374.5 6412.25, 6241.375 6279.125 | 1.79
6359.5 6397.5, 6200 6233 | 1.86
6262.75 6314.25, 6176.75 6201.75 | 1.29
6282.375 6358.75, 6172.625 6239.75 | 1.70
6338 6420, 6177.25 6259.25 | 1.96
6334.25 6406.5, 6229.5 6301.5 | 1.67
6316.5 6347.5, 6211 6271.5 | 1.85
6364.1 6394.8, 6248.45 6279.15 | 1.59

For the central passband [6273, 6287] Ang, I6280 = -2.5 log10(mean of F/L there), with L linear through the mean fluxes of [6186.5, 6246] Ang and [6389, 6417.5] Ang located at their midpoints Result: 0.08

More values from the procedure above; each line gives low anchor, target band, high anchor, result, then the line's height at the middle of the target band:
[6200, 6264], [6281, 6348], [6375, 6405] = -0.13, 25.6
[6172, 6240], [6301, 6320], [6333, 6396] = -0.04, 27.6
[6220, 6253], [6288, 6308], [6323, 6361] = 0.01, 26.2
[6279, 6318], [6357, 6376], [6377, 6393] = -0.12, 29.1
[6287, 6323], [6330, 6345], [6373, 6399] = -0.12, 29.1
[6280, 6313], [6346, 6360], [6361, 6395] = -0.17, 29.6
